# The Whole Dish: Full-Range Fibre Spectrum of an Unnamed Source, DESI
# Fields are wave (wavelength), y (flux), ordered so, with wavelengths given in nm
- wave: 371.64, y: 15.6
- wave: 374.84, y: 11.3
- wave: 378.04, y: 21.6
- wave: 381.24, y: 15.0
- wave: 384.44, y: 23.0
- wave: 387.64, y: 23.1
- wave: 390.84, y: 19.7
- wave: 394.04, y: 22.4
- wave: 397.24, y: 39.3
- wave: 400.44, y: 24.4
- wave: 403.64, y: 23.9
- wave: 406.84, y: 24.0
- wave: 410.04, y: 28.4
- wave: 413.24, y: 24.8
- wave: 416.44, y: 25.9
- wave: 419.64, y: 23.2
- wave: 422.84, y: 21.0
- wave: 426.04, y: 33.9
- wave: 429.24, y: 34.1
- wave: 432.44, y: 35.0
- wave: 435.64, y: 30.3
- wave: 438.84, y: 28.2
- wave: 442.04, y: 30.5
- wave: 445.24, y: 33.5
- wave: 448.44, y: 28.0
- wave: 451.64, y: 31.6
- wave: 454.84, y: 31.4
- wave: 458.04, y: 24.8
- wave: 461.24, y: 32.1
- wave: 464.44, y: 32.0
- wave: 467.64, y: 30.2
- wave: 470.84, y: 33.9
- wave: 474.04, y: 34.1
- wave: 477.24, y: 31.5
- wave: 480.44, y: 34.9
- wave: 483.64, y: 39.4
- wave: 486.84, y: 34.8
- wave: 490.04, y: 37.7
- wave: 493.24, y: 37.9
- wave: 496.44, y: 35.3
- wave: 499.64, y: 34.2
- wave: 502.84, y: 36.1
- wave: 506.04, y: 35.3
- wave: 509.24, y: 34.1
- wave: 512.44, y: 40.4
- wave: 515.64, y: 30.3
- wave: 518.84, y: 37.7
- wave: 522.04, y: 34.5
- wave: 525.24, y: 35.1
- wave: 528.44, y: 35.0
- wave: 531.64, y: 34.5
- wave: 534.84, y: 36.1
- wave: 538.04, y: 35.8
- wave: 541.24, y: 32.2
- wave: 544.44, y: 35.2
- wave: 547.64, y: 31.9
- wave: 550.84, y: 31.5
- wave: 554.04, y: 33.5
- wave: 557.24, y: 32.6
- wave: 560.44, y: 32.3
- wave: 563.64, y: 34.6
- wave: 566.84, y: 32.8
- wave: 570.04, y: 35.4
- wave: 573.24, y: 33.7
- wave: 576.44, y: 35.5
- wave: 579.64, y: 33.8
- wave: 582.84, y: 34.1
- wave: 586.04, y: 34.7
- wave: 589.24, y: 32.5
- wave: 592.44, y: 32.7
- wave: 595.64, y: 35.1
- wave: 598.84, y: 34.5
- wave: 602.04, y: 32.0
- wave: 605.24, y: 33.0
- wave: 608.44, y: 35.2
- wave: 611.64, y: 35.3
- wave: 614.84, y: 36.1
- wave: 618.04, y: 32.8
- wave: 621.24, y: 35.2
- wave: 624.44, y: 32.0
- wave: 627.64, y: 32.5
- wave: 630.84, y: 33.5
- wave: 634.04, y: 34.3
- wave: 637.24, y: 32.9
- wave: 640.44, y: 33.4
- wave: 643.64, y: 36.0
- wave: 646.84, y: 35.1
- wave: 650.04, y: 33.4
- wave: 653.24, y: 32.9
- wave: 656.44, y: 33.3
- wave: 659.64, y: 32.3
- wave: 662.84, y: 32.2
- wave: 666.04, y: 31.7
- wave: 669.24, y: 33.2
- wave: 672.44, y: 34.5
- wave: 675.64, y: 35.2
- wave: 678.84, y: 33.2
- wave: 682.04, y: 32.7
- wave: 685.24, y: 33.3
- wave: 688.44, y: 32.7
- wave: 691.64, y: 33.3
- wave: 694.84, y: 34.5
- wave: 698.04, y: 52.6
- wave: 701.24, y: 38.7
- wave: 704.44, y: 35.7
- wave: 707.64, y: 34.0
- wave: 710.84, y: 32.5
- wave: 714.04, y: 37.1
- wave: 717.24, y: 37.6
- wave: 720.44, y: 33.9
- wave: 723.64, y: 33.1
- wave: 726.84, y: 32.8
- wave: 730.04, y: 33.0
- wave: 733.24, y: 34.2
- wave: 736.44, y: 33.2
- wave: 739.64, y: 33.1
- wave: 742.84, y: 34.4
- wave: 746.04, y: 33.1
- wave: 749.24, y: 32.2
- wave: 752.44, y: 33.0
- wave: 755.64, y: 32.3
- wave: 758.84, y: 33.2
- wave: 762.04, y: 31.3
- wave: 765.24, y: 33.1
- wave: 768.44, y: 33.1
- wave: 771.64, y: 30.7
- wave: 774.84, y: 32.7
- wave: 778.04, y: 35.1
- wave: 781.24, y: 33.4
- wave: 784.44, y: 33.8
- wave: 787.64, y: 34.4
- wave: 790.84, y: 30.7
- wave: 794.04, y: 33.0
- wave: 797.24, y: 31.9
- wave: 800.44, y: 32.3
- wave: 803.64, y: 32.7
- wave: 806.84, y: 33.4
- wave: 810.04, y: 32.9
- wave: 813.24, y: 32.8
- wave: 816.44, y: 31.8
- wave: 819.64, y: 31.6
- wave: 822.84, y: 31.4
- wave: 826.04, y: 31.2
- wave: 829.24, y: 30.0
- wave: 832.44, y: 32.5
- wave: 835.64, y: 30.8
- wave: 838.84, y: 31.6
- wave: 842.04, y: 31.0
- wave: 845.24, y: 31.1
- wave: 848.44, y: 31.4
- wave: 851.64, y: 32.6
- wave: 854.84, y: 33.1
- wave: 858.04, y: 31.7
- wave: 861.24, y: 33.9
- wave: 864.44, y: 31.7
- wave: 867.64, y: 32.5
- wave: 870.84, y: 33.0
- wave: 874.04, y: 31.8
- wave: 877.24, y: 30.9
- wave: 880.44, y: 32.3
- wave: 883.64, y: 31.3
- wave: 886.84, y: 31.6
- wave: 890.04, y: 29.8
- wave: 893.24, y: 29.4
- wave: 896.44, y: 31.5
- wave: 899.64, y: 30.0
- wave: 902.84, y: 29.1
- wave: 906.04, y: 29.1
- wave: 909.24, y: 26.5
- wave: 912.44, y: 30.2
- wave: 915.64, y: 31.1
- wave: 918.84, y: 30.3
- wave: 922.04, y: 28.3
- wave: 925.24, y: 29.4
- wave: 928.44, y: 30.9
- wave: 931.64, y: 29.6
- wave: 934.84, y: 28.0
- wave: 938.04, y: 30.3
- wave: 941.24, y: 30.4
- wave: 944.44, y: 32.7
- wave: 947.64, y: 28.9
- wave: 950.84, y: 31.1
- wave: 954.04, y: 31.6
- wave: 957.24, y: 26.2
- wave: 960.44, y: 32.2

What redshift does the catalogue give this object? 0.06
